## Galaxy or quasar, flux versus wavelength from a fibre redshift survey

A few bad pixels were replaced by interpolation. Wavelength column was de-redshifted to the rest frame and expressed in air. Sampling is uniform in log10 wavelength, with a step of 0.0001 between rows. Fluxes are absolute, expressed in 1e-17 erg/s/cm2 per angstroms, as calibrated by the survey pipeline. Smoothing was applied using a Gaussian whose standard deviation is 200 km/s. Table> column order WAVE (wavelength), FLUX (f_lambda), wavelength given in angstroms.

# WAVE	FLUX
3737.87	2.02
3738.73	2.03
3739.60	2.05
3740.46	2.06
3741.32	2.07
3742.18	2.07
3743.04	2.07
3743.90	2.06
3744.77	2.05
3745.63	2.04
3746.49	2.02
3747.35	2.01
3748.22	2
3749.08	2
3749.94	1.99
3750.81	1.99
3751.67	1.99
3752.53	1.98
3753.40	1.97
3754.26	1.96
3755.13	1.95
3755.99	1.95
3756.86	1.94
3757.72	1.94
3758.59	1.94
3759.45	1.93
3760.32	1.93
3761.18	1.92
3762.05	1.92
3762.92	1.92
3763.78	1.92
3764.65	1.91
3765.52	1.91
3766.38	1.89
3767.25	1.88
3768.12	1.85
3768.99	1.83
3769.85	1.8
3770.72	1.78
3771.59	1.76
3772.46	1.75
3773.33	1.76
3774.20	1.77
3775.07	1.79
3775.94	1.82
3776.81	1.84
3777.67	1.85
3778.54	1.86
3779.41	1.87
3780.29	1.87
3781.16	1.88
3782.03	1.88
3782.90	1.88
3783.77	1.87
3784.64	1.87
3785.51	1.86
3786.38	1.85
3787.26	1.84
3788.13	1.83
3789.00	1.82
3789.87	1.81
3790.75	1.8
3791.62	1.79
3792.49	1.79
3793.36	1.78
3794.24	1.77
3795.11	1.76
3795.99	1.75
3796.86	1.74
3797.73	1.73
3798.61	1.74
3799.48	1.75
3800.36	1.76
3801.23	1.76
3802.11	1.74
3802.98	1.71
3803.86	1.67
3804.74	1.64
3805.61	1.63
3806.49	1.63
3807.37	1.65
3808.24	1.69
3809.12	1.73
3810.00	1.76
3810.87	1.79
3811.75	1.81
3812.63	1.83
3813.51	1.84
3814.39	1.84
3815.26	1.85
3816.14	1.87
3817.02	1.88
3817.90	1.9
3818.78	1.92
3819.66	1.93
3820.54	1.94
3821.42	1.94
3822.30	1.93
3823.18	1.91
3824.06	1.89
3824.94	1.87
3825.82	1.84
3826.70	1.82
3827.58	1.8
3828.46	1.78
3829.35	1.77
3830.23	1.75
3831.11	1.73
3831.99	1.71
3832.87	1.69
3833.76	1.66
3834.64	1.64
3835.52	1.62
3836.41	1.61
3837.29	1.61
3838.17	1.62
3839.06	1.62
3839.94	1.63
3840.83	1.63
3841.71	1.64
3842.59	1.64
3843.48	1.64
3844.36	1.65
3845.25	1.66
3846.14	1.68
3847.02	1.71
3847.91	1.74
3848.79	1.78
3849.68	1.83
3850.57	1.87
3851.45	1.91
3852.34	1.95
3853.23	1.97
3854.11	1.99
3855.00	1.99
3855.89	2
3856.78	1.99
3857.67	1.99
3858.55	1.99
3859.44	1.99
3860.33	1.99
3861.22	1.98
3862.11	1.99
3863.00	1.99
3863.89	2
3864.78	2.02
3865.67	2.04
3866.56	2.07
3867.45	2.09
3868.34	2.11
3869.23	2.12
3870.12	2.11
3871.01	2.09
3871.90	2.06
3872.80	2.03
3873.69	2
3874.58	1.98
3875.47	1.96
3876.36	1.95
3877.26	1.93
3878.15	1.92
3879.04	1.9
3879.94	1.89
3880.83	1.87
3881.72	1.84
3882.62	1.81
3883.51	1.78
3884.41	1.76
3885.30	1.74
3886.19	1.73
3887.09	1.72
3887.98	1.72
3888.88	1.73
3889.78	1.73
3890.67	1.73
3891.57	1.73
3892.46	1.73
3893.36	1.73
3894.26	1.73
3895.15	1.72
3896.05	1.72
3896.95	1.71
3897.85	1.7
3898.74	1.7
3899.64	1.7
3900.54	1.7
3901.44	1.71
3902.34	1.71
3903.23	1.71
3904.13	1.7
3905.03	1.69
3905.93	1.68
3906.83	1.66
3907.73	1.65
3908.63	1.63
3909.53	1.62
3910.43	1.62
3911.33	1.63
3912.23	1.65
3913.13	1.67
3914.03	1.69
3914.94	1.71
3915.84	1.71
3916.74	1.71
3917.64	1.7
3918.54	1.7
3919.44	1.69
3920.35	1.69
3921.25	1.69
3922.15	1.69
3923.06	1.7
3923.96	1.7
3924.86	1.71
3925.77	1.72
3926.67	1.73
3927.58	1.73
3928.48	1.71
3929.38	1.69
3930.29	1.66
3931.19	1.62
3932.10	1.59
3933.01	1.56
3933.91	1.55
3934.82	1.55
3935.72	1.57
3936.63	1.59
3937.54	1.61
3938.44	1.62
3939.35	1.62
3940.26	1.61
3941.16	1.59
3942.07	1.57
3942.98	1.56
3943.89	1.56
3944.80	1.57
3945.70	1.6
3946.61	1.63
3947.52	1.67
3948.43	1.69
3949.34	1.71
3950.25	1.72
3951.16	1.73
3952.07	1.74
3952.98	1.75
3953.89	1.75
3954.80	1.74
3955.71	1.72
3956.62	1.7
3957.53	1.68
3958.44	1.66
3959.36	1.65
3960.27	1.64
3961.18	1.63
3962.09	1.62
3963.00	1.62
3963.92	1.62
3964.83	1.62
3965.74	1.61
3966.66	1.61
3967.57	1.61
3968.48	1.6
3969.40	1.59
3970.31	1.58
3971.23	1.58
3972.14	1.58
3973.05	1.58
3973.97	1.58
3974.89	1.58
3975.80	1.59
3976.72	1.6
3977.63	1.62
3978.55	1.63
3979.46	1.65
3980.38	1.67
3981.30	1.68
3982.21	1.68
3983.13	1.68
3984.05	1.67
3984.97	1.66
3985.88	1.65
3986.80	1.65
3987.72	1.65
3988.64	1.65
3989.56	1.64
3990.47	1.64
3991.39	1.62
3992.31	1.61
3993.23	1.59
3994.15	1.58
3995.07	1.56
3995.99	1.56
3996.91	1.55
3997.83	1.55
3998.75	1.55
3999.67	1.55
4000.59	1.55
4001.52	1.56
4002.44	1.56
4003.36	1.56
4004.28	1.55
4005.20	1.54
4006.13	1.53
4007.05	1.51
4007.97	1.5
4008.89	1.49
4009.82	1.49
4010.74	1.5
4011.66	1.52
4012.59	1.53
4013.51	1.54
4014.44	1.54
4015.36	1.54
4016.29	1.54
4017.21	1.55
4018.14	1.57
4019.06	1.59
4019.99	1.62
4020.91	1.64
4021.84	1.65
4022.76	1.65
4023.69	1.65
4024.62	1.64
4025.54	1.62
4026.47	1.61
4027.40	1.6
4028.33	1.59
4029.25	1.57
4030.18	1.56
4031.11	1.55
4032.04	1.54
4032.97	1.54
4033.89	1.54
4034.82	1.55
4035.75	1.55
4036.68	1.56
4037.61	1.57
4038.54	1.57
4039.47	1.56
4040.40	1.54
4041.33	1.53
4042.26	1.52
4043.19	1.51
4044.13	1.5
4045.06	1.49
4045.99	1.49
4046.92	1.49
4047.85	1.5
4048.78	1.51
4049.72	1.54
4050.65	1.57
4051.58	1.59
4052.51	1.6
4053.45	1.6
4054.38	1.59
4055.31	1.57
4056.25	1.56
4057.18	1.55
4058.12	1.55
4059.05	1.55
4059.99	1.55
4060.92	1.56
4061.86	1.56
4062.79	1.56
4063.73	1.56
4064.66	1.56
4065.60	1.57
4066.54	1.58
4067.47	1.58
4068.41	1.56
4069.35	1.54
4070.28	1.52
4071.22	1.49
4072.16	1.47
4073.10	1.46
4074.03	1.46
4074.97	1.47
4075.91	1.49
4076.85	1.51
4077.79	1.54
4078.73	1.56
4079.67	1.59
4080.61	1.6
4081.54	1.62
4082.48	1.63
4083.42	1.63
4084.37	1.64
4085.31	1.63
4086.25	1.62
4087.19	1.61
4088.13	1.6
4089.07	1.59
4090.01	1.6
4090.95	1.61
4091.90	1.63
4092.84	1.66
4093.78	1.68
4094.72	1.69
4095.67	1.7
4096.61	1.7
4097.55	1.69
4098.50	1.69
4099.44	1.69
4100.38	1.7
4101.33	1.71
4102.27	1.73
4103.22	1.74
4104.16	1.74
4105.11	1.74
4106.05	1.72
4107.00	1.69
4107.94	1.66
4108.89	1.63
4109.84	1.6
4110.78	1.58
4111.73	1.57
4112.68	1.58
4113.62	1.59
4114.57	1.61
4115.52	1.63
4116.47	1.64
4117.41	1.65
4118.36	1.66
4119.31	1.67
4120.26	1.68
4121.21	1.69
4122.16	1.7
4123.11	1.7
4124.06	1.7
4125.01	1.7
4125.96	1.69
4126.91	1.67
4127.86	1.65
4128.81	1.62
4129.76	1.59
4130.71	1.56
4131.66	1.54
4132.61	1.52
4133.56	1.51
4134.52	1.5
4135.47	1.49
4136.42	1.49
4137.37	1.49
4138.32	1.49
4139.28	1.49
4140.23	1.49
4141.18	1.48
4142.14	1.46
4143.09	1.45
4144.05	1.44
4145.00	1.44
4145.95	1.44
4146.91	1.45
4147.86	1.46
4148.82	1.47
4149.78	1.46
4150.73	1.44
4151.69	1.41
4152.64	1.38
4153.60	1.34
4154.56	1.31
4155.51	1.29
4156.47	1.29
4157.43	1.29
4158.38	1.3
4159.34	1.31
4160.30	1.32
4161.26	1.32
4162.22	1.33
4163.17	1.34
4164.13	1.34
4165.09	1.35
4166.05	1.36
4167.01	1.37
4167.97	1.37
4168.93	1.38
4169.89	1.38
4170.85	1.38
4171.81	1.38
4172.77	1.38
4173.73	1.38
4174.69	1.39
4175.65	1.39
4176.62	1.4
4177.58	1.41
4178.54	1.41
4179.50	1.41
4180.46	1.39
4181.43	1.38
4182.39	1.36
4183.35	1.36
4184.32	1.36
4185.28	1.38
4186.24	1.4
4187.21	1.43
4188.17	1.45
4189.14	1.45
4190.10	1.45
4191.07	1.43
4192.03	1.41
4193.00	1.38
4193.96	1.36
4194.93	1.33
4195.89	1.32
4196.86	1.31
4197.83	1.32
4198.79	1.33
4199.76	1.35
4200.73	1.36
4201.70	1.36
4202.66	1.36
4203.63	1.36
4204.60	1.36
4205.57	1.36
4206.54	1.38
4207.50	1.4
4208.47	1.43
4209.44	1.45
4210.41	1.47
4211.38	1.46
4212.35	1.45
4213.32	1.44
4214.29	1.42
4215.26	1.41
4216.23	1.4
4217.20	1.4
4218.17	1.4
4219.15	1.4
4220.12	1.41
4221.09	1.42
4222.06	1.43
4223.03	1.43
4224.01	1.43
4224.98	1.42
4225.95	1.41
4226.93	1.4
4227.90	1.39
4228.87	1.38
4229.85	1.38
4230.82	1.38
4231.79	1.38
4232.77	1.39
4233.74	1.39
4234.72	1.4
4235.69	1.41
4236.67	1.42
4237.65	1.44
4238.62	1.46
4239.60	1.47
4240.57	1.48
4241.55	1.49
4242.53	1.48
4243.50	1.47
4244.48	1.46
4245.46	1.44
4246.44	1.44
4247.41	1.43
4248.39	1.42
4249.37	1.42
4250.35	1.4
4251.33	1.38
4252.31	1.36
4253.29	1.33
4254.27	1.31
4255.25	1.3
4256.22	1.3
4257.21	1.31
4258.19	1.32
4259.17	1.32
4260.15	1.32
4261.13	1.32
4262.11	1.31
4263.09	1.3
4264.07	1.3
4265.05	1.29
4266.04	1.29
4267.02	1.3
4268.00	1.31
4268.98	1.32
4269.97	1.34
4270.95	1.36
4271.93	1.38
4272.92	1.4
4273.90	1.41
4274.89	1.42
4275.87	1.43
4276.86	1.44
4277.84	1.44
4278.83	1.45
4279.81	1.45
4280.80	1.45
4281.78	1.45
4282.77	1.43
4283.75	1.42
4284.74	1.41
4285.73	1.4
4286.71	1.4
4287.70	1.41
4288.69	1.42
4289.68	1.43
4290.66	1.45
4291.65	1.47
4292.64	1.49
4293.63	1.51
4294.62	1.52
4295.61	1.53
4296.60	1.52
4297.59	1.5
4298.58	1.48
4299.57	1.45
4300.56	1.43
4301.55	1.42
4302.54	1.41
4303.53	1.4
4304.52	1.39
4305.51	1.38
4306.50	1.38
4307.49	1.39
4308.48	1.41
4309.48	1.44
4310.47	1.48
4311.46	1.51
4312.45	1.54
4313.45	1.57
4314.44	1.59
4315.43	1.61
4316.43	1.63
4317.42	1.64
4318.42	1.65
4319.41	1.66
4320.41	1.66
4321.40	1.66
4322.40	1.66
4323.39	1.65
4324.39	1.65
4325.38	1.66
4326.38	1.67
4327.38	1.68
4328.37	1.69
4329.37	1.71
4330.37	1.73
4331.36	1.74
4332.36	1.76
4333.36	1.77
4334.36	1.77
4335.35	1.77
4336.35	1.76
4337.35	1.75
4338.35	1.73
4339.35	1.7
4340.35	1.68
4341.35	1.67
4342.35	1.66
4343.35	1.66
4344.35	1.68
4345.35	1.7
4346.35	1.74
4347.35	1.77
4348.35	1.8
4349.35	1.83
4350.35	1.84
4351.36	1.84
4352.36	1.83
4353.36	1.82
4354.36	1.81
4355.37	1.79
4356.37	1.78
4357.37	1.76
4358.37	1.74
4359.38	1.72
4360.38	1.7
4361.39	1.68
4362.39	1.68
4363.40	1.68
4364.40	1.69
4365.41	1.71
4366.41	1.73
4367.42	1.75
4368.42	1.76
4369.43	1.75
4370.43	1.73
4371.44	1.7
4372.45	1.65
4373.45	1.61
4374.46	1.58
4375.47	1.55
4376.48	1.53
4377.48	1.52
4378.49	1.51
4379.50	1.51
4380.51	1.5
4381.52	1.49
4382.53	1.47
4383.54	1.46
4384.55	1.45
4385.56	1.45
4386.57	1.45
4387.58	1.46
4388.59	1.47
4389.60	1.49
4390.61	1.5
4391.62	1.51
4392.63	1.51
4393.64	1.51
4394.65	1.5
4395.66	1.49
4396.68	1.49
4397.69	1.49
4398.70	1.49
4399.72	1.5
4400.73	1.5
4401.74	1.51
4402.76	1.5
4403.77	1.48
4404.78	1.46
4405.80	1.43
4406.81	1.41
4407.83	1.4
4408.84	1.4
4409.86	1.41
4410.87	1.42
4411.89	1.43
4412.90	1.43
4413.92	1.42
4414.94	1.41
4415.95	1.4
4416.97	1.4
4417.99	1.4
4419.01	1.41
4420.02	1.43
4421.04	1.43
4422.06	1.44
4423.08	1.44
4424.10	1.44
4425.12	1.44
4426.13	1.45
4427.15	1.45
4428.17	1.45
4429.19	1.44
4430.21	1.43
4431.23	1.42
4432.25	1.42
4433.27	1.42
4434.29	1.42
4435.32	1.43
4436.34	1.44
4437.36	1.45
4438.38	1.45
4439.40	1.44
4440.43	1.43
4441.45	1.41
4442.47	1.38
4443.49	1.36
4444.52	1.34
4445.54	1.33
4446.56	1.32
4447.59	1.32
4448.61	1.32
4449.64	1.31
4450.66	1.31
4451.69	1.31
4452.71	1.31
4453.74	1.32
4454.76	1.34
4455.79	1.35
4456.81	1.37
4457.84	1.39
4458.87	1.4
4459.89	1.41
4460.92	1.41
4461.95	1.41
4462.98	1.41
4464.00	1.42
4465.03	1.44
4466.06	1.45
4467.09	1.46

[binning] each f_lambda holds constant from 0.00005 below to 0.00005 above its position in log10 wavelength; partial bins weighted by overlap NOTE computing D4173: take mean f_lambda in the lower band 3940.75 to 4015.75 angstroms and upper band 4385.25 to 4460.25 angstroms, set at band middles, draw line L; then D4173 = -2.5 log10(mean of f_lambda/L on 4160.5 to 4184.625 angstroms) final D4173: 0.12 mag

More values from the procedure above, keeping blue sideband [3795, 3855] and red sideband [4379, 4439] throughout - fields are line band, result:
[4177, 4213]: 0.13 mag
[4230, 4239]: 0.10 mag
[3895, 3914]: 0.03 mag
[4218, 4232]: 0.11 mag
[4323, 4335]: -0.14 mag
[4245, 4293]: 0.11 mag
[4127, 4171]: 0.12 mag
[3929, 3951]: 0.06 mag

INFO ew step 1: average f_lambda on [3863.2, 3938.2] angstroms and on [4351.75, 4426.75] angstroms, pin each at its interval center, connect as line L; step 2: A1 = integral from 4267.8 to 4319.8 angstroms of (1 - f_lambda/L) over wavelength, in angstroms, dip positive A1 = 4.2 angstroms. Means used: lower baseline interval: 1.77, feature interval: 1.46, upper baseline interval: 1.54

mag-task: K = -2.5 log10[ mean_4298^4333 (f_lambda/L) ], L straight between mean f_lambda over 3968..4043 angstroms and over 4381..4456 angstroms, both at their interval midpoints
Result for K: -0.07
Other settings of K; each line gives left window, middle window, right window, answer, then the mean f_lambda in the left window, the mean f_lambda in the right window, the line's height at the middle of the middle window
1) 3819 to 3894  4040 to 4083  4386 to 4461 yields 0.10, 1.85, 1.42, 1.69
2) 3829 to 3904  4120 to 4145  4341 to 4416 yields 0.09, 1.82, 1.59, 1.7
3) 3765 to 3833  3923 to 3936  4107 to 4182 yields 0.02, 1.81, 1.48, 1.68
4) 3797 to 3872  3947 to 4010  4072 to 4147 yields 0.06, 1.83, 1.6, 1.71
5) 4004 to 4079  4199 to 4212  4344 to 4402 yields 0.14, 1.55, 1.62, 1.59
